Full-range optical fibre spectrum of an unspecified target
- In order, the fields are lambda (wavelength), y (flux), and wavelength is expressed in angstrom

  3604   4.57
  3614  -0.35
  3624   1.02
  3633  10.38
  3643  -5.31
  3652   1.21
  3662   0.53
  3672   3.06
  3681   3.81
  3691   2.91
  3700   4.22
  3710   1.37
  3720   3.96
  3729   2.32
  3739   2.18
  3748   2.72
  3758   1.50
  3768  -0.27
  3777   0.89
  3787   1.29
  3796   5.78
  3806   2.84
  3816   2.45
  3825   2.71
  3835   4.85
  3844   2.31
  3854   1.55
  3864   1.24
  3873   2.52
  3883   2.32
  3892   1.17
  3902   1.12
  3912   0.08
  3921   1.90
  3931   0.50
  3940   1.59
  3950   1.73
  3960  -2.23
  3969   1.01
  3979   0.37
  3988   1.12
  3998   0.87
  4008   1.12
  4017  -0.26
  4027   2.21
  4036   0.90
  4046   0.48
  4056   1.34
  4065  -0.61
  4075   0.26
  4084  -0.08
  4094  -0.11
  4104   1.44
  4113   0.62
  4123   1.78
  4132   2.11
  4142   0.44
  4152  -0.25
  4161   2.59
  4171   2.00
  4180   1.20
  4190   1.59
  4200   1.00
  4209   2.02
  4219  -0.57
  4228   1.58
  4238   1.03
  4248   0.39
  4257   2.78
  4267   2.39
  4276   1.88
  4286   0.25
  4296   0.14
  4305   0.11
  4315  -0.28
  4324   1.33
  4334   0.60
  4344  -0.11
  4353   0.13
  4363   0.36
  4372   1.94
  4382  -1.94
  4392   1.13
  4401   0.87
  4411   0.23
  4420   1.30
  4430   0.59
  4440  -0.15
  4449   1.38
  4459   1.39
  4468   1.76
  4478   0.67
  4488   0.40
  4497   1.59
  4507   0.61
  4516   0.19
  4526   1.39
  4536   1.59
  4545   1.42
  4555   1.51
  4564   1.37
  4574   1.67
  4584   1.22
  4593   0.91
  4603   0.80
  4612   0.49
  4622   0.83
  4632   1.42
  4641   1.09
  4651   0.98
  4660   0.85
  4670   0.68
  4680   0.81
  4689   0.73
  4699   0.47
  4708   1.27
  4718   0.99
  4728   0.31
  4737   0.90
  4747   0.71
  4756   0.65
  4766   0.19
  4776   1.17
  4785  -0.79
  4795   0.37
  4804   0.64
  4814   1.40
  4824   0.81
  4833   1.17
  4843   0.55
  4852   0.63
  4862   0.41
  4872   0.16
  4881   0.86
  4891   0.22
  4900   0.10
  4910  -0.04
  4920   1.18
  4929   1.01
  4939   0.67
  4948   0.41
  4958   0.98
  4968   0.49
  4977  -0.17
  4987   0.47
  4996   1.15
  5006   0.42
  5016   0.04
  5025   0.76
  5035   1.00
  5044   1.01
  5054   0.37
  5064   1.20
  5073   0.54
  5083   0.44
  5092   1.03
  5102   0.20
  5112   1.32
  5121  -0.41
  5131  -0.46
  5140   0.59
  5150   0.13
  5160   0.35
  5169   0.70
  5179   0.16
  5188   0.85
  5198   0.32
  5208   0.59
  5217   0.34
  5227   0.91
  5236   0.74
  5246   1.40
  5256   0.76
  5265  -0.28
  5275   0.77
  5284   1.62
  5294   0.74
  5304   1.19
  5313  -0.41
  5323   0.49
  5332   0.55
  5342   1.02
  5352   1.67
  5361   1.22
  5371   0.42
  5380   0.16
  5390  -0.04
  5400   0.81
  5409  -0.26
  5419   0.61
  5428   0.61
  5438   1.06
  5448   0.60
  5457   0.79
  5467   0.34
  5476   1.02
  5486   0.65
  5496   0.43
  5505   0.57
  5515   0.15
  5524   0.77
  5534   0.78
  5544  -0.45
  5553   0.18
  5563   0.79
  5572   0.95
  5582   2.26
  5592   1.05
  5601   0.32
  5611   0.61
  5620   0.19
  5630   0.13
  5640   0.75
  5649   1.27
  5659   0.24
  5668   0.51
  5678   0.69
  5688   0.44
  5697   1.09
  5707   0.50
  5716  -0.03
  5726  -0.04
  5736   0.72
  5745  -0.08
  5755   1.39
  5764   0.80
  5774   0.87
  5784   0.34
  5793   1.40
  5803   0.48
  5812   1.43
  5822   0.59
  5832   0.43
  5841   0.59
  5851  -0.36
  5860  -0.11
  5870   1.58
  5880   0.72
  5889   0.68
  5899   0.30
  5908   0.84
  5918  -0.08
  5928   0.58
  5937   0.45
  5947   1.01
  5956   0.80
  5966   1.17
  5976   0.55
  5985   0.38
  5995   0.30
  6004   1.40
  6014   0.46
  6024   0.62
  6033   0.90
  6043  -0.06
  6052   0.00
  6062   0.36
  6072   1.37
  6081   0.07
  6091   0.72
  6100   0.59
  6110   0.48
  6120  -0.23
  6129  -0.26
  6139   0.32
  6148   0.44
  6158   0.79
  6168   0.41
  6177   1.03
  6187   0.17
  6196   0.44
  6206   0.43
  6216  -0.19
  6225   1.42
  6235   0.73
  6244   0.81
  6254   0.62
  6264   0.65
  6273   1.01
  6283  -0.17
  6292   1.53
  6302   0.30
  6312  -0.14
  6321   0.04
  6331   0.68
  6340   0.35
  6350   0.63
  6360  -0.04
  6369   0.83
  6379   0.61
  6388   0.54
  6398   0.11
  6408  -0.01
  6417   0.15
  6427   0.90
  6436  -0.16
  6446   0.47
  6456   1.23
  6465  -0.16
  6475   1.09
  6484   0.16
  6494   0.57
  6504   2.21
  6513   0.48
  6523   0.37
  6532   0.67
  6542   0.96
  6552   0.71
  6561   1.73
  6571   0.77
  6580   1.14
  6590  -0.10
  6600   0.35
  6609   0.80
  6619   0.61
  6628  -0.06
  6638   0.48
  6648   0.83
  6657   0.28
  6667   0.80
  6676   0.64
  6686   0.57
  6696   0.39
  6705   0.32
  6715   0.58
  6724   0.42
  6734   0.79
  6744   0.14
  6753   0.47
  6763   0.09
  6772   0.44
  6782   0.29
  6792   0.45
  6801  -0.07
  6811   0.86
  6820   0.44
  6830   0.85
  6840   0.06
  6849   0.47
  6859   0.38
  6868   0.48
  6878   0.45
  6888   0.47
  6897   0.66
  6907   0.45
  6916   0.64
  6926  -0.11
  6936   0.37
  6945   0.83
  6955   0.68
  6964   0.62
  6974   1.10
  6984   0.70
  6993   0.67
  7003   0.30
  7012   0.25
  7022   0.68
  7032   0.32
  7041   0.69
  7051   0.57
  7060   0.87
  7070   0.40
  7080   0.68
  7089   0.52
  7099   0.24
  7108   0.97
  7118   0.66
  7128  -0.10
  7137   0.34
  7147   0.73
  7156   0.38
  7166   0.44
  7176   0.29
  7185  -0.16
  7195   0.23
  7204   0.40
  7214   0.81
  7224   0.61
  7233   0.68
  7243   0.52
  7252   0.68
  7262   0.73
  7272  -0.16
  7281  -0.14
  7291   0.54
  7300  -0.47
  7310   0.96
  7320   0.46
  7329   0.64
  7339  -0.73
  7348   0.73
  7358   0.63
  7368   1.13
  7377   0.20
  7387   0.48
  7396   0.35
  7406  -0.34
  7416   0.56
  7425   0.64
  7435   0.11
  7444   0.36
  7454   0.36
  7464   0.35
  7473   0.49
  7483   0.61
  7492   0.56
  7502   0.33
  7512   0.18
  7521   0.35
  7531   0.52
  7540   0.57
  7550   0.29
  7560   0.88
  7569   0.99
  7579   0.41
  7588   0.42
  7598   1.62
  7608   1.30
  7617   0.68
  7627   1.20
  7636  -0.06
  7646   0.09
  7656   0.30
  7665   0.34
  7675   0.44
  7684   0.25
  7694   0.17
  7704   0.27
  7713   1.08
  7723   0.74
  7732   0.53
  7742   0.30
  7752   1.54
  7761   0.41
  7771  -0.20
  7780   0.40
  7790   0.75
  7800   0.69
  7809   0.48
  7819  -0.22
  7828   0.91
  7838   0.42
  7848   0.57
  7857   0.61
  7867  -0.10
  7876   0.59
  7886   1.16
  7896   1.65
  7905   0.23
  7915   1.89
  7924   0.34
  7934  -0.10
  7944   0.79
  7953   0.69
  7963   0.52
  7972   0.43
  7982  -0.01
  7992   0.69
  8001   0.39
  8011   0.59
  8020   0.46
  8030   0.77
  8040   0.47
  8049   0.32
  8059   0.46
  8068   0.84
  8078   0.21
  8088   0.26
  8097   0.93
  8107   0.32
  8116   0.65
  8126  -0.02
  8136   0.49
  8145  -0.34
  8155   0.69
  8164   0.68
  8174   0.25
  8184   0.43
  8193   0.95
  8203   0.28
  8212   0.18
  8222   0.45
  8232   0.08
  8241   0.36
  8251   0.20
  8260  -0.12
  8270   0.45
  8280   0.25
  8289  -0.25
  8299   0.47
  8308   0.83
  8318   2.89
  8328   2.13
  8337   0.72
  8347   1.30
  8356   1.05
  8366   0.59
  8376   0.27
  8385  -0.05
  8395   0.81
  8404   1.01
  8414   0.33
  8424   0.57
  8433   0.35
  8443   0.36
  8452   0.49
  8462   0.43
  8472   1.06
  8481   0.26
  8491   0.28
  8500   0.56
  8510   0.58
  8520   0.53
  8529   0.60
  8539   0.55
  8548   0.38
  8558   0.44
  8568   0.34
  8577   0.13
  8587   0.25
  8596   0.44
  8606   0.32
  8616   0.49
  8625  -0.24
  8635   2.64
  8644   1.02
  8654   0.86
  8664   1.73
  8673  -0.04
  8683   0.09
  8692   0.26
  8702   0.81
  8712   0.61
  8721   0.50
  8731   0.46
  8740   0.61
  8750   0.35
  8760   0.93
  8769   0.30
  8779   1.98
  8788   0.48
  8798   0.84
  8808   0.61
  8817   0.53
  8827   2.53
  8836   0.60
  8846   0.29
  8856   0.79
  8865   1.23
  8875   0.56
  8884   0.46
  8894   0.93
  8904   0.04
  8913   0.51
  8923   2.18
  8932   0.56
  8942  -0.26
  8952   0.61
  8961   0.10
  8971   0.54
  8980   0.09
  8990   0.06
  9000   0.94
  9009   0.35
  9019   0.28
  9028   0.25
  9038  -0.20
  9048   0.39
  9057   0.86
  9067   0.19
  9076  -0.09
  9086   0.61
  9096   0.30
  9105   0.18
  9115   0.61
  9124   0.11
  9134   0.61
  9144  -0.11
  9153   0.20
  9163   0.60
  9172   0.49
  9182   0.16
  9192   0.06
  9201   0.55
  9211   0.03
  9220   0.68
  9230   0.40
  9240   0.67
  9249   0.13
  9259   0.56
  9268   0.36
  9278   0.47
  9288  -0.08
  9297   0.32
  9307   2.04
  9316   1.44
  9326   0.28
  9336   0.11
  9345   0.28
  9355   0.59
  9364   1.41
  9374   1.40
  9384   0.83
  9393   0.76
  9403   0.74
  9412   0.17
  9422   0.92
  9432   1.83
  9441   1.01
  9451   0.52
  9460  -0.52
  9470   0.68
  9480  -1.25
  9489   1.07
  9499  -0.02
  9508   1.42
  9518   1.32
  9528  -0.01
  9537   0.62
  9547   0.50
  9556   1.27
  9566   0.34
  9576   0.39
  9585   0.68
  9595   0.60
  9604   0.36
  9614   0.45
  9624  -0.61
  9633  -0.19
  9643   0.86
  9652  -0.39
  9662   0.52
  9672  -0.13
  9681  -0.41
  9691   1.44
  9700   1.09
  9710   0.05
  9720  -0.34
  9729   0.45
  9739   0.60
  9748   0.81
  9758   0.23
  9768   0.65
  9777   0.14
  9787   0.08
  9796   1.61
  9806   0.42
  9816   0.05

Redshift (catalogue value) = 1.23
